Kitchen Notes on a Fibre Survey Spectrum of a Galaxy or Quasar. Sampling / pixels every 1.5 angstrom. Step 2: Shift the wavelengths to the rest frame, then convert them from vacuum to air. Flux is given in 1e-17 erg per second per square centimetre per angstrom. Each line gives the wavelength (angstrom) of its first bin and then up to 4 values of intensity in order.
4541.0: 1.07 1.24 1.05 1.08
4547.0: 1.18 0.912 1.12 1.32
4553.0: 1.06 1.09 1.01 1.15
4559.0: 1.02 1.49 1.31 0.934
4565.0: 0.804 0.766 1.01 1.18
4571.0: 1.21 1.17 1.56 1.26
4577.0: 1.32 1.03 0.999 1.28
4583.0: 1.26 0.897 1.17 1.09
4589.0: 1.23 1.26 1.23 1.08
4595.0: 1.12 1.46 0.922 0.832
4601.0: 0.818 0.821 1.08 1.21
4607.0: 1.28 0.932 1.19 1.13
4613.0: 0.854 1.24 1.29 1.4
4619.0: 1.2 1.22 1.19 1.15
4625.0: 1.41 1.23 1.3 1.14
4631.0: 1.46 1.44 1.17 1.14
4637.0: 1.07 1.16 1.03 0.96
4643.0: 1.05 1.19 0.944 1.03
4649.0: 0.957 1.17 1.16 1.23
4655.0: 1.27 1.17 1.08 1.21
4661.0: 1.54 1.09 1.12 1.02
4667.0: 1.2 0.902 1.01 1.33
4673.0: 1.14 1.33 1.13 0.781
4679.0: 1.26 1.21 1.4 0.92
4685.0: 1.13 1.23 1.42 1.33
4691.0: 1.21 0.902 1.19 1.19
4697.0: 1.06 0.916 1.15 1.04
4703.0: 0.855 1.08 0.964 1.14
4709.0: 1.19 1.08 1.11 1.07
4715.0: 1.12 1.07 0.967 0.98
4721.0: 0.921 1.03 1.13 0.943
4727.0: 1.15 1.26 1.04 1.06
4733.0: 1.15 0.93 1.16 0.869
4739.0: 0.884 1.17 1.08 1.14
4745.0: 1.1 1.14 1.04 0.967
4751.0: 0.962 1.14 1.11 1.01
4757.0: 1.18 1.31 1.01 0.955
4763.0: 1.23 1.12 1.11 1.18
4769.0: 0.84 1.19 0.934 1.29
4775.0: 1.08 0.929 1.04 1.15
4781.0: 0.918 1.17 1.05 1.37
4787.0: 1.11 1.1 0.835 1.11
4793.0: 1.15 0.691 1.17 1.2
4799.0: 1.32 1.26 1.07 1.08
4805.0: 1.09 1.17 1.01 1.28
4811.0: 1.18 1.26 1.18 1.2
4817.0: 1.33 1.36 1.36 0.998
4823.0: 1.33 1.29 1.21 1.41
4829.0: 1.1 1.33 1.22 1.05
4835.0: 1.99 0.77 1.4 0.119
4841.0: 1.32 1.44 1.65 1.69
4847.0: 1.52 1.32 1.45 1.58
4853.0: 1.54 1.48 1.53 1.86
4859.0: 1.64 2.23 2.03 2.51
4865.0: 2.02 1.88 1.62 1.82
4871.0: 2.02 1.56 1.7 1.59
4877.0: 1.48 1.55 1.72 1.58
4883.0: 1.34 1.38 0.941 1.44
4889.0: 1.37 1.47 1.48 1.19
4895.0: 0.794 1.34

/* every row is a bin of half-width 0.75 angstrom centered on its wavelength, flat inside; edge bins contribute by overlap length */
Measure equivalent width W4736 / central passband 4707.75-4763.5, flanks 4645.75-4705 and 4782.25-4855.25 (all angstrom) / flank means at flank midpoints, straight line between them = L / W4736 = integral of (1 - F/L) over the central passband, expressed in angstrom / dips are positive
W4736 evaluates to 4.9 angstrom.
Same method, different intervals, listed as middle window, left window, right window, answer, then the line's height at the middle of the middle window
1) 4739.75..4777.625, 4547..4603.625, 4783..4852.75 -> 3.4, 1.2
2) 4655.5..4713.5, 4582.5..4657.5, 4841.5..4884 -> 6.9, 1.29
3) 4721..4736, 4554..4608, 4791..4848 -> 1.4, 1.18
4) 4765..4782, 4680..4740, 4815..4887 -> 2.7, 1.27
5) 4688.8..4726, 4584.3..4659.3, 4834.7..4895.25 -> 6.3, 1.28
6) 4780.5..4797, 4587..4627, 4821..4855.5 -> 2.8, 1.28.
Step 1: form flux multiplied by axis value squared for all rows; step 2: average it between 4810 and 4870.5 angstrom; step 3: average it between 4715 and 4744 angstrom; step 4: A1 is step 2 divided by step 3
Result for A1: 1.45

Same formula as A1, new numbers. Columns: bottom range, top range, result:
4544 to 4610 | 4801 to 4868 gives 1.40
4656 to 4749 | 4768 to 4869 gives 1.24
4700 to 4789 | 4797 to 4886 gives 1.39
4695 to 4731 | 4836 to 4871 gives 1.60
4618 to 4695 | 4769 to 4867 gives 1.19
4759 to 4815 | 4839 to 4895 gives 1.46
